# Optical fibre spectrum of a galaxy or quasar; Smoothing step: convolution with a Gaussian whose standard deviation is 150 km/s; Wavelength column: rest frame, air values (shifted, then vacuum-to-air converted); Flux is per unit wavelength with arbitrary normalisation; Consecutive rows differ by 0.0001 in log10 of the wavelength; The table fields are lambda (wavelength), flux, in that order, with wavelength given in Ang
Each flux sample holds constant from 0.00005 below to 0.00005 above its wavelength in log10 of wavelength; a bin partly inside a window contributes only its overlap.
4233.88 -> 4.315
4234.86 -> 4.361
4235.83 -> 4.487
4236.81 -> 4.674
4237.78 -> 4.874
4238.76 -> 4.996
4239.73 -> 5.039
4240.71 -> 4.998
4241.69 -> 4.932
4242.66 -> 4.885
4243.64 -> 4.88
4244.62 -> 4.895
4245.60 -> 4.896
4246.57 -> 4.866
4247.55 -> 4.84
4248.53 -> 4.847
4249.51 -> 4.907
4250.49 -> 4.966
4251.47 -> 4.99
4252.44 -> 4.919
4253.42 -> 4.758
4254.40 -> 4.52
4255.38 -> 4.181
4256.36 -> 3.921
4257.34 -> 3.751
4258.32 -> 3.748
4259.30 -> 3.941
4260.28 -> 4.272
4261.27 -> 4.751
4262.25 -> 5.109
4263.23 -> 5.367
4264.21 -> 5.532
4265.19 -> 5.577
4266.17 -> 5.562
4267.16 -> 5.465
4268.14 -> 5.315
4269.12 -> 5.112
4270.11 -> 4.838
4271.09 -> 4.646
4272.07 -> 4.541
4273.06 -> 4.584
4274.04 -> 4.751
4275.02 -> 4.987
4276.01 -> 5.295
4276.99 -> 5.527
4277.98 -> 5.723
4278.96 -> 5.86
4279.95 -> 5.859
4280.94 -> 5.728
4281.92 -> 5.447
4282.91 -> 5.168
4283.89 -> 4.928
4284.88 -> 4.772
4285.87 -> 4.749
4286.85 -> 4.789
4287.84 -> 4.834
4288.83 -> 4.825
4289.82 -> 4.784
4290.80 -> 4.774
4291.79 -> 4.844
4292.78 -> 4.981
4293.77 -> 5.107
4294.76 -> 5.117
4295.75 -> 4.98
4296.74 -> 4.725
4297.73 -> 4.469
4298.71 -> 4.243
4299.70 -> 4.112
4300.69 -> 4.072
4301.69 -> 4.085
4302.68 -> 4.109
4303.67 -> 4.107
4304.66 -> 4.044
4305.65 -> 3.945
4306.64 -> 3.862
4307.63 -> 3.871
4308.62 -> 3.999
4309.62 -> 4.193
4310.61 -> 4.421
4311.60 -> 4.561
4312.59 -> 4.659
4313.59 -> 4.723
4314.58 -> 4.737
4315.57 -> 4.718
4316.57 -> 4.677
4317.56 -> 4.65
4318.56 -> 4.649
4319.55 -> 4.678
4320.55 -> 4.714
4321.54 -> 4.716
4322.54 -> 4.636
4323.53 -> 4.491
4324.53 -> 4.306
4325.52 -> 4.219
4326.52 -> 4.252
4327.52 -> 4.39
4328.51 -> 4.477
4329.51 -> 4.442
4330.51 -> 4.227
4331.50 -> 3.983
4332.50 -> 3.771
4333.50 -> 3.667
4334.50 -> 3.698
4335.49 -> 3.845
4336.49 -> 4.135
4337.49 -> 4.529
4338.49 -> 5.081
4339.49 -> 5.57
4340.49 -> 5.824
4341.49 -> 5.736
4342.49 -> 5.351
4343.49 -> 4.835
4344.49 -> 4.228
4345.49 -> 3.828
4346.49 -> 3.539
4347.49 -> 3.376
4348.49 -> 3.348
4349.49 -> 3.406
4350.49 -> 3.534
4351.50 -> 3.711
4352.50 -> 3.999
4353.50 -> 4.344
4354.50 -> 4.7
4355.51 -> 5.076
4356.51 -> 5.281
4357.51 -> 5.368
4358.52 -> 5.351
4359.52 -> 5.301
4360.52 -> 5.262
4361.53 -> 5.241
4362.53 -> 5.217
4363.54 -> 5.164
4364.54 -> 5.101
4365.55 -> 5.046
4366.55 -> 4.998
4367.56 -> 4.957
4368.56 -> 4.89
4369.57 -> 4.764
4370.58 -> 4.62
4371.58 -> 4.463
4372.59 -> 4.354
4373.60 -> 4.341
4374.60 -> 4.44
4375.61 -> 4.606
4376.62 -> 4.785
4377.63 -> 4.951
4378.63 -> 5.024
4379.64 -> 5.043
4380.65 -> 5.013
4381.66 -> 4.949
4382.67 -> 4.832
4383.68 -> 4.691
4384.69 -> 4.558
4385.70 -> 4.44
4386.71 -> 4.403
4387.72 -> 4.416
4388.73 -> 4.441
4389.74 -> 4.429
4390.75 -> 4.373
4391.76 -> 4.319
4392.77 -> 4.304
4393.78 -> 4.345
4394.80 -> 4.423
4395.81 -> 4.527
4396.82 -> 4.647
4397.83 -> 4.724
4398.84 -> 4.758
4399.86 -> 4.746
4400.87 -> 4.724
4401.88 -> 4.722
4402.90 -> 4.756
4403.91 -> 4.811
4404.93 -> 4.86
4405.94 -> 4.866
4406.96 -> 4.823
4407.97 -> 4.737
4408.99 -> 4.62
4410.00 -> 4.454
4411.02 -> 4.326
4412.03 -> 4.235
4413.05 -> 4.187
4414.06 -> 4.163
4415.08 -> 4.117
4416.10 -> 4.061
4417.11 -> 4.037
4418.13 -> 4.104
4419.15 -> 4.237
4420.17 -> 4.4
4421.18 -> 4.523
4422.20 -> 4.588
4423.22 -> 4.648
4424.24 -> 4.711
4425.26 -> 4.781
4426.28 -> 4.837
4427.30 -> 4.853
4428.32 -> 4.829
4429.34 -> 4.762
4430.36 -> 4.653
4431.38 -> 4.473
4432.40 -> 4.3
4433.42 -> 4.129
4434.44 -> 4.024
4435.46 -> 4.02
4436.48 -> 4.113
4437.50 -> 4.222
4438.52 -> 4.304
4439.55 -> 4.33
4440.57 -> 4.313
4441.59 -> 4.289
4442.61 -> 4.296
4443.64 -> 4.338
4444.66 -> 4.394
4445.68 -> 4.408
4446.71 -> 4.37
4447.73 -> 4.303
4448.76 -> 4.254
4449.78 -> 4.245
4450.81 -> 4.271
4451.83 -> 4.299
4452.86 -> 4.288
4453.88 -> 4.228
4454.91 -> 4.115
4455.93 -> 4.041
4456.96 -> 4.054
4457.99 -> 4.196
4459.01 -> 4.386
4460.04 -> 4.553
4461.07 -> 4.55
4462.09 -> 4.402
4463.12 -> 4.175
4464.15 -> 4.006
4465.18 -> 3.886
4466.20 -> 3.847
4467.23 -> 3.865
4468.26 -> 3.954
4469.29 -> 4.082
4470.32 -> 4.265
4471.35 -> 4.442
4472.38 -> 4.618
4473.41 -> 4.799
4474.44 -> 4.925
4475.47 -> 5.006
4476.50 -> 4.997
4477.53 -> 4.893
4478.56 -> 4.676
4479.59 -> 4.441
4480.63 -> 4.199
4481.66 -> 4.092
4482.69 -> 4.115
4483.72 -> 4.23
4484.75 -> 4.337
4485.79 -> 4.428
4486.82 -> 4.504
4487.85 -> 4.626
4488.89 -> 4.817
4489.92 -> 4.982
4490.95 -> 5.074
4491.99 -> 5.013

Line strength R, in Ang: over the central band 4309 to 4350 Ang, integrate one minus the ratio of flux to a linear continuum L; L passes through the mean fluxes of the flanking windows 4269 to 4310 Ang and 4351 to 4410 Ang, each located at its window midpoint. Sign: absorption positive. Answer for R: 2.8 Ang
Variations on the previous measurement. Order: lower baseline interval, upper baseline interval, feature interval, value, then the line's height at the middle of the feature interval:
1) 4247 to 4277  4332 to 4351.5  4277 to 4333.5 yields -1.1 Ang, 4.51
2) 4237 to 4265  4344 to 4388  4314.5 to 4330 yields 0.4 Ang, 4.66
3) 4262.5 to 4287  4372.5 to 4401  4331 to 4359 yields 2.5 Ang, 4.83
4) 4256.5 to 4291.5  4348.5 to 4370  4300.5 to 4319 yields 2.1 Ang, 4.89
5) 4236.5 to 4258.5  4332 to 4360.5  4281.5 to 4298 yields -1.0 Ang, 4.61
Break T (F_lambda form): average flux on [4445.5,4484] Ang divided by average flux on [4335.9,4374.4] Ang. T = 0.9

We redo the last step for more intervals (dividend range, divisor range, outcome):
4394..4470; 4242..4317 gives 0.92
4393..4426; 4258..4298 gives 0.90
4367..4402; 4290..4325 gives 1.03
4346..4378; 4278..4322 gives 0.99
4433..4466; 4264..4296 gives 0.83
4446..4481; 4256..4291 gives 0.87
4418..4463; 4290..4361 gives 0.98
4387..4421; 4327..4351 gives 1.05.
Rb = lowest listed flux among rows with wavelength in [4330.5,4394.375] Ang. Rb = 3.348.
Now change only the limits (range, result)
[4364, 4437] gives 4.02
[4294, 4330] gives 3.862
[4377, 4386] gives 4.44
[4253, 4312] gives 3.748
